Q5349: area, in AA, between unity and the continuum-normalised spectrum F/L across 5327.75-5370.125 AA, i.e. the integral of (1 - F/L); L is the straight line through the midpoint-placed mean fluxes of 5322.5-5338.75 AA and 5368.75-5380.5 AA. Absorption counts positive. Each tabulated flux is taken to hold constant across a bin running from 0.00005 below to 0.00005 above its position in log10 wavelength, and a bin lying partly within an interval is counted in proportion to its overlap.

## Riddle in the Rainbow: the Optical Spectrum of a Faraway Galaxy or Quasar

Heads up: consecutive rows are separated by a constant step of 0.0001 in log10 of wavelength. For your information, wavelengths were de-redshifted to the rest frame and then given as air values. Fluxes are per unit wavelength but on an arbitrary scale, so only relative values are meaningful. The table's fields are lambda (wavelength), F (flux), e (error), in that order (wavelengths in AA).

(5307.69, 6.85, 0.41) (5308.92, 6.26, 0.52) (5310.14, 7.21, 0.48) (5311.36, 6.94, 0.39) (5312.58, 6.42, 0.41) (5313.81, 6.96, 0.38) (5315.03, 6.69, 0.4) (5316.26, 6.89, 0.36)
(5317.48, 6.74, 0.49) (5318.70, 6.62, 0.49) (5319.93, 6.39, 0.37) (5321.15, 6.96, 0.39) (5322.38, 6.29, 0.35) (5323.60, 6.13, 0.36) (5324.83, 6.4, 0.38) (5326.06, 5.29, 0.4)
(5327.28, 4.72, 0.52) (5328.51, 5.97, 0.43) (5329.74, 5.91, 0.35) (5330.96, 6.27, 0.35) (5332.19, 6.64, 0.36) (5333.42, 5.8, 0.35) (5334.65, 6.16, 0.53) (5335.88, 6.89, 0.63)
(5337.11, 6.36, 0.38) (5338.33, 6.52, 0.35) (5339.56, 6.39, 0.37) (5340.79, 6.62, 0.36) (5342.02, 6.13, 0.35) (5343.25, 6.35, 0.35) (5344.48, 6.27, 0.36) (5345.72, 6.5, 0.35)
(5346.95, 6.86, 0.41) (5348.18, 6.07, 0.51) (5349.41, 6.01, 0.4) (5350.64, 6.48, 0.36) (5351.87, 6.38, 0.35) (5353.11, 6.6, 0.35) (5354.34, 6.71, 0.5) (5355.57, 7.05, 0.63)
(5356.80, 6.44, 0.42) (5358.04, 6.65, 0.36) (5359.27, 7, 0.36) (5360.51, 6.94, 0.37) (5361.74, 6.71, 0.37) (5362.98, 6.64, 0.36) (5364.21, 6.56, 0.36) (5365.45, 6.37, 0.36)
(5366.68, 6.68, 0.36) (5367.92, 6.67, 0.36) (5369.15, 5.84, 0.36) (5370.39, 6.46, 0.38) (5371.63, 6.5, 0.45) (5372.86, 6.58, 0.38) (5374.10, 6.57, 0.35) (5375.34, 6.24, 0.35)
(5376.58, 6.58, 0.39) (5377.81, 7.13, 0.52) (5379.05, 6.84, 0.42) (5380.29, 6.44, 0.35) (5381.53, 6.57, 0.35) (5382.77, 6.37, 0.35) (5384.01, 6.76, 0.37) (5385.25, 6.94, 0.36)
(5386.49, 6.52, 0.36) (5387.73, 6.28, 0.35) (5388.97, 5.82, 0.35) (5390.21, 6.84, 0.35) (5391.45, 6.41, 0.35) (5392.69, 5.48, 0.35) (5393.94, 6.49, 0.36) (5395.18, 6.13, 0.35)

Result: -1.20 AA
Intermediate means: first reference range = 6.08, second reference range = 6.53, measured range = 6.45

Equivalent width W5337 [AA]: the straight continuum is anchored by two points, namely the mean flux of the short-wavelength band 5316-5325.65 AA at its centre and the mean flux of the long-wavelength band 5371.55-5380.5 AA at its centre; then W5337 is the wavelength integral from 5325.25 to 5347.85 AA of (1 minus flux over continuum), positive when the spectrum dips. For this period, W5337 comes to 1.2 AA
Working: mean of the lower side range 6.51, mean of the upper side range 6.63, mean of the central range 6.2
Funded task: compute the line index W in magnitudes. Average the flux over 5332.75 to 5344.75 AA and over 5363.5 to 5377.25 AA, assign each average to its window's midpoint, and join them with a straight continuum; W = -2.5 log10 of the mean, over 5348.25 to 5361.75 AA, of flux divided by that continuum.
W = -0.03 mag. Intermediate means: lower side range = 6.35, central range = 6.61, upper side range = 6.47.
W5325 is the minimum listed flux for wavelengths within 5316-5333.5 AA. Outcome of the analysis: 4.72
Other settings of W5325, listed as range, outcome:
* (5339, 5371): 5.84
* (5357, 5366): 6.37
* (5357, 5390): 5.82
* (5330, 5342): 5.8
